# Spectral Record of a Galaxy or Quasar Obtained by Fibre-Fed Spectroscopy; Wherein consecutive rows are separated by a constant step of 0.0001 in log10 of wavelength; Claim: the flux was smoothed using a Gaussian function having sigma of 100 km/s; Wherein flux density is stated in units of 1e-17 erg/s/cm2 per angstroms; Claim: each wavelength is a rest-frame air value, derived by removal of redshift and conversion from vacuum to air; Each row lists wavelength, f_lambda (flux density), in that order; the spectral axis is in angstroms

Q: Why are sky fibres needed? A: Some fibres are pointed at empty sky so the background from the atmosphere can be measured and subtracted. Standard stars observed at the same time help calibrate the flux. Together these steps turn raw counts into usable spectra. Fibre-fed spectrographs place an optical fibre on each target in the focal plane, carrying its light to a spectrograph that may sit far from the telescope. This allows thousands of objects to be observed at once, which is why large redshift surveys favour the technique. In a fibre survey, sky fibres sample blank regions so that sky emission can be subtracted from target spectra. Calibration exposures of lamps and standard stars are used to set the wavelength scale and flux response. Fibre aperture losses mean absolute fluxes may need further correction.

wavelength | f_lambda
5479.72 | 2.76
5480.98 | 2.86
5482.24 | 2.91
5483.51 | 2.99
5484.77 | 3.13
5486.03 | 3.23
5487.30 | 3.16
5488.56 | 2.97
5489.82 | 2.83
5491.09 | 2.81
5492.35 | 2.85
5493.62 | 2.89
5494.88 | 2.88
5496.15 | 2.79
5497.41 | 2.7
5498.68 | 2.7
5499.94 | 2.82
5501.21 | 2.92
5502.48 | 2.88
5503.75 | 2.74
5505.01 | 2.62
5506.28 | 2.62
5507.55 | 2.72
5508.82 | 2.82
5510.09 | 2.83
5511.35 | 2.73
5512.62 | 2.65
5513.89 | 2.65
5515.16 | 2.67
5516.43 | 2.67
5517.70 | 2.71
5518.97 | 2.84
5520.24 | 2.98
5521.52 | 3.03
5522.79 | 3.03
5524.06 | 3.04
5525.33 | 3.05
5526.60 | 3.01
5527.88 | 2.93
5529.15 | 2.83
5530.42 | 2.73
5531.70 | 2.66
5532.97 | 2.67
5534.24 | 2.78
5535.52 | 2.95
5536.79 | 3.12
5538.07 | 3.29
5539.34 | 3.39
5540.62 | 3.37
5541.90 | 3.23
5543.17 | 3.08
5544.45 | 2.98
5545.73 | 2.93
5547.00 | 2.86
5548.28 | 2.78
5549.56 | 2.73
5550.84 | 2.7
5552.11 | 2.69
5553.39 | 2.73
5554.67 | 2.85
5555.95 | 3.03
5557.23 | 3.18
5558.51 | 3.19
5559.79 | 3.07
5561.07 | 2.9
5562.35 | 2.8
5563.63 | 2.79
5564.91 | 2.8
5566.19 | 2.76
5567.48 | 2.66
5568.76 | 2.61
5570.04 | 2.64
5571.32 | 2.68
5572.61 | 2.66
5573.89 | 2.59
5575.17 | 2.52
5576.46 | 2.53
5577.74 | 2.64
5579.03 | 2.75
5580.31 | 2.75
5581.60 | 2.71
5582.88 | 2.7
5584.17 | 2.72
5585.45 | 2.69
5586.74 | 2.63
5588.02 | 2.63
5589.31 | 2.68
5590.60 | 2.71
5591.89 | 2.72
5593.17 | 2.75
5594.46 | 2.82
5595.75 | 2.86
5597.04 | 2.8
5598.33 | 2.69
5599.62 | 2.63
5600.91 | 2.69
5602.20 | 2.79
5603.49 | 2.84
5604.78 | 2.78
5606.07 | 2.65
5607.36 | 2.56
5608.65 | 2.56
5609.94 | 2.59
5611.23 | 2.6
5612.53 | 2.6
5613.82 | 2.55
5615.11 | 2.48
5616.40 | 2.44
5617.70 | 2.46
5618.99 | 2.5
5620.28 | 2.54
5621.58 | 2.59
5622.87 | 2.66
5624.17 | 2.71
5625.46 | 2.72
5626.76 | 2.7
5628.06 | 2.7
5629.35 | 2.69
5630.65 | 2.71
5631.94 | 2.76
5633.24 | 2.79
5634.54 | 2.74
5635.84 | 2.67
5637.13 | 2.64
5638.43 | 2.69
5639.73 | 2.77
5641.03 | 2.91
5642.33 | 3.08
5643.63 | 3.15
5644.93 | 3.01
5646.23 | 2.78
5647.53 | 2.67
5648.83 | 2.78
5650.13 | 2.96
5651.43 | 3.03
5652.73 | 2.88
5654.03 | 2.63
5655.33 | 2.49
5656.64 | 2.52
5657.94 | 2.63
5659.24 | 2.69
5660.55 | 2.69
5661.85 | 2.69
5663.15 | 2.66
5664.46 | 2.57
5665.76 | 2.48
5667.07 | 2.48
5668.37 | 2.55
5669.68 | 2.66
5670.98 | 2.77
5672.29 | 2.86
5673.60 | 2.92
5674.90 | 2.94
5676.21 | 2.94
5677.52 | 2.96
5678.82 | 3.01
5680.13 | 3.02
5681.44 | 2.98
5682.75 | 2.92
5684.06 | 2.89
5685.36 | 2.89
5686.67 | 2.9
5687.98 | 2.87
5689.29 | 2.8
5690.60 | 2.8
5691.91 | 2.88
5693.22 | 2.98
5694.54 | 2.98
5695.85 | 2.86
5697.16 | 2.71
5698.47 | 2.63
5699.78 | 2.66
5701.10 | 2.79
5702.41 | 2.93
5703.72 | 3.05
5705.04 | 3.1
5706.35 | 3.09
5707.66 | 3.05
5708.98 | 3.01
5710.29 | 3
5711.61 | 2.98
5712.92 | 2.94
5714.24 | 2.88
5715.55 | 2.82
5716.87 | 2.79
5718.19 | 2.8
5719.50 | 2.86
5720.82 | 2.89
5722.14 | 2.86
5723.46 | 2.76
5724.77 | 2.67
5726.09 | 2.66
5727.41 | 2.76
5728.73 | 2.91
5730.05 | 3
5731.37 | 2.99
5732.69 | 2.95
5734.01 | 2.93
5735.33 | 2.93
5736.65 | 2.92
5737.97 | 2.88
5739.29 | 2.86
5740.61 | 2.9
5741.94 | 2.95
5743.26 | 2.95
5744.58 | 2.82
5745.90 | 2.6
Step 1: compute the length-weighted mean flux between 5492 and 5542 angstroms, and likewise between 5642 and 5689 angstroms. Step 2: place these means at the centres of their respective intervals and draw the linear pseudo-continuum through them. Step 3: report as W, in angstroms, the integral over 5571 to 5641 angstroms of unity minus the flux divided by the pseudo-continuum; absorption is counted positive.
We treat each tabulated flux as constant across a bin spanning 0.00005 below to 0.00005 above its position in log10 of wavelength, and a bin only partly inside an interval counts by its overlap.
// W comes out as 3.9 angstroms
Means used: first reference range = 2.87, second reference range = 2.8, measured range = 2.67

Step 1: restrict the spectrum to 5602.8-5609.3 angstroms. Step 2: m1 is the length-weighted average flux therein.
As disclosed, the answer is 2.68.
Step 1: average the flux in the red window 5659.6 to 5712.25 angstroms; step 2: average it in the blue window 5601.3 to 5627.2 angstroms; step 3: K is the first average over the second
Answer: 1.1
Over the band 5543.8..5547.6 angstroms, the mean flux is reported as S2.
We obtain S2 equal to 2.92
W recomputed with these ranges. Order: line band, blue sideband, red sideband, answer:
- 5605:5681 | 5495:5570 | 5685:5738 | 4.2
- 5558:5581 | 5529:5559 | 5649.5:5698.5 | 1.4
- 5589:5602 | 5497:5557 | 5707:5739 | 0.6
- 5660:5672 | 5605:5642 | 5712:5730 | 0.4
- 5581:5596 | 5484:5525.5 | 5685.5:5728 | 0.7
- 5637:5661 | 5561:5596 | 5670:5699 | 0.2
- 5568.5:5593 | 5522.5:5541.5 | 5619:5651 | 1.9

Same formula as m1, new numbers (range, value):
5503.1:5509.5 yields 2.7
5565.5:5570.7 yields 2.67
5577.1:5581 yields 2.71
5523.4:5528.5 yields 3.01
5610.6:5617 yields 2.53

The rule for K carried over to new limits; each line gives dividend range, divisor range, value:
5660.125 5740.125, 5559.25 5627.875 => 1.07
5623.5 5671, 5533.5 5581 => 0.95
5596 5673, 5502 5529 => 0.96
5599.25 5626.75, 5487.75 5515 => 0.94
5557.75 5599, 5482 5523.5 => 0.96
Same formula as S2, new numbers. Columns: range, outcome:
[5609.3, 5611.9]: 2.59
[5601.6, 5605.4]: 2.8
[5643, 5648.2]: 2.9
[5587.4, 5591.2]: 2.67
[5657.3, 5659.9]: 2.66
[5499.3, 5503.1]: 2.87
